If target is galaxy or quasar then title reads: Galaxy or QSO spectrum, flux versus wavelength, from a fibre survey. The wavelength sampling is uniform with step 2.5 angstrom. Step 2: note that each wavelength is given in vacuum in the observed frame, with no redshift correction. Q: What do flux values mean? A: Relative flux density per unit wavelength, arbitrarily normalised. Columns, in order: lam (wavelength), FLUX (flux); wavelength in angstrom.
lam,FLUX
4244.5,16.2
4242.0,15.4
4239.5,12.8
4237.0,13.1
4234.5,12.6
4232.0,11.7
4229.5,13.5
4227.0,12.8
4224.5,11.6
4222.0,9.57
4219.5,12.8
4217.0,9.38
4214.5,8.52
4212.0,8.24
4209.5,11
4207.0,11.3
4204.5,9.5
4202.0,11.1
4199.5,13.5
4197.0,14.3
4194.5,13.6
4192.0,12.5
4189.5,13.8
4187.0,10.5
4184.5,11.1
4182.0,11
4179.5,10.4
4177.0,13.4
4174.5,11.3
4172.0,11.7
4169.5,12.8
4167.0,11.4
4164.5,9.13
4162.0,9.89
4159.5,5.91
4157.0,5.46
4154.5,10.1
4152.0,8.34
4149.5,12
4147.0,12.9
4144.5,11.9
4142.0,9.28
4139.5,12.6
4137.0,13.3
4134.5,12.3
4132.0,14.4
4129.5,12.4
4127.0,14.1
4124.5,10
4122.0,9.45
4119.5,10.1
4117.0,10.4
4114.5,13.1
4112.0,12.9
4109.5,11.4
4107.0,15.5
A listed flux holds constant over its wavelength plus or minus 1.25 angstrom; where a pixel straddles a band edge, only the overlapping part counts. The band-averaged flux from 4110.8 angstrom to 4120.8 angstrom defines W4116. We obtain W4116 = 11.6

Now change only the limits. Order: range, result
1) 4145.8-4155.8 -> 10.8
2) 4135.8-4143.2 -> 11.7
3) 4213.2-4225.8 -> 10.4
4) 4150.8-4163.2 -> 7.93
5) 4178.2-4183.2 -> 10.7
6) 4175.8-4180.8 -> 11.9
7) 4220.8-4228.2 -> 11.3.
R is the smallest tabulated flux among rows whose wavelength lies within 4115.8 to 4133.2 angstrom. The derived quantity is 9.45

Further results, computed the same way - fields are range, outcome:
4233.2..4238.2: 12.6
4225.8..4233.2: 11.7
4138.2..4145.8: 9.28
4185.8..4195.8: 10.5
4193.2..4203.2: 11.1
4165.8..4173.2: 11.4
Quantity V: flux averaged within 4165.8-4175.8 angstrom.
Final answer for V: 11.8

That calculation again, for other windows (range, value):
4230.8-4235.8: 12.2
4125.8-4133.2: 13.6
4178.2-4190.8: 11.4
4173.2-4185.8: 11.4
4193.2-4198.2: 13.9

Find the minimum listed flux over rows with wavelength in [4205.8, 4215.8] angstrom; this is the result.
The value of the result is 8.24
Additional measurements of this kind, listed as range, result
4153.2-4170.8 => 5.46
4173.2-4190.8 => 10.4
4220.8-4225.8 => 9.57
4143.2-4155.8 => 8.34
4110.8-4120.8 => 10.1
